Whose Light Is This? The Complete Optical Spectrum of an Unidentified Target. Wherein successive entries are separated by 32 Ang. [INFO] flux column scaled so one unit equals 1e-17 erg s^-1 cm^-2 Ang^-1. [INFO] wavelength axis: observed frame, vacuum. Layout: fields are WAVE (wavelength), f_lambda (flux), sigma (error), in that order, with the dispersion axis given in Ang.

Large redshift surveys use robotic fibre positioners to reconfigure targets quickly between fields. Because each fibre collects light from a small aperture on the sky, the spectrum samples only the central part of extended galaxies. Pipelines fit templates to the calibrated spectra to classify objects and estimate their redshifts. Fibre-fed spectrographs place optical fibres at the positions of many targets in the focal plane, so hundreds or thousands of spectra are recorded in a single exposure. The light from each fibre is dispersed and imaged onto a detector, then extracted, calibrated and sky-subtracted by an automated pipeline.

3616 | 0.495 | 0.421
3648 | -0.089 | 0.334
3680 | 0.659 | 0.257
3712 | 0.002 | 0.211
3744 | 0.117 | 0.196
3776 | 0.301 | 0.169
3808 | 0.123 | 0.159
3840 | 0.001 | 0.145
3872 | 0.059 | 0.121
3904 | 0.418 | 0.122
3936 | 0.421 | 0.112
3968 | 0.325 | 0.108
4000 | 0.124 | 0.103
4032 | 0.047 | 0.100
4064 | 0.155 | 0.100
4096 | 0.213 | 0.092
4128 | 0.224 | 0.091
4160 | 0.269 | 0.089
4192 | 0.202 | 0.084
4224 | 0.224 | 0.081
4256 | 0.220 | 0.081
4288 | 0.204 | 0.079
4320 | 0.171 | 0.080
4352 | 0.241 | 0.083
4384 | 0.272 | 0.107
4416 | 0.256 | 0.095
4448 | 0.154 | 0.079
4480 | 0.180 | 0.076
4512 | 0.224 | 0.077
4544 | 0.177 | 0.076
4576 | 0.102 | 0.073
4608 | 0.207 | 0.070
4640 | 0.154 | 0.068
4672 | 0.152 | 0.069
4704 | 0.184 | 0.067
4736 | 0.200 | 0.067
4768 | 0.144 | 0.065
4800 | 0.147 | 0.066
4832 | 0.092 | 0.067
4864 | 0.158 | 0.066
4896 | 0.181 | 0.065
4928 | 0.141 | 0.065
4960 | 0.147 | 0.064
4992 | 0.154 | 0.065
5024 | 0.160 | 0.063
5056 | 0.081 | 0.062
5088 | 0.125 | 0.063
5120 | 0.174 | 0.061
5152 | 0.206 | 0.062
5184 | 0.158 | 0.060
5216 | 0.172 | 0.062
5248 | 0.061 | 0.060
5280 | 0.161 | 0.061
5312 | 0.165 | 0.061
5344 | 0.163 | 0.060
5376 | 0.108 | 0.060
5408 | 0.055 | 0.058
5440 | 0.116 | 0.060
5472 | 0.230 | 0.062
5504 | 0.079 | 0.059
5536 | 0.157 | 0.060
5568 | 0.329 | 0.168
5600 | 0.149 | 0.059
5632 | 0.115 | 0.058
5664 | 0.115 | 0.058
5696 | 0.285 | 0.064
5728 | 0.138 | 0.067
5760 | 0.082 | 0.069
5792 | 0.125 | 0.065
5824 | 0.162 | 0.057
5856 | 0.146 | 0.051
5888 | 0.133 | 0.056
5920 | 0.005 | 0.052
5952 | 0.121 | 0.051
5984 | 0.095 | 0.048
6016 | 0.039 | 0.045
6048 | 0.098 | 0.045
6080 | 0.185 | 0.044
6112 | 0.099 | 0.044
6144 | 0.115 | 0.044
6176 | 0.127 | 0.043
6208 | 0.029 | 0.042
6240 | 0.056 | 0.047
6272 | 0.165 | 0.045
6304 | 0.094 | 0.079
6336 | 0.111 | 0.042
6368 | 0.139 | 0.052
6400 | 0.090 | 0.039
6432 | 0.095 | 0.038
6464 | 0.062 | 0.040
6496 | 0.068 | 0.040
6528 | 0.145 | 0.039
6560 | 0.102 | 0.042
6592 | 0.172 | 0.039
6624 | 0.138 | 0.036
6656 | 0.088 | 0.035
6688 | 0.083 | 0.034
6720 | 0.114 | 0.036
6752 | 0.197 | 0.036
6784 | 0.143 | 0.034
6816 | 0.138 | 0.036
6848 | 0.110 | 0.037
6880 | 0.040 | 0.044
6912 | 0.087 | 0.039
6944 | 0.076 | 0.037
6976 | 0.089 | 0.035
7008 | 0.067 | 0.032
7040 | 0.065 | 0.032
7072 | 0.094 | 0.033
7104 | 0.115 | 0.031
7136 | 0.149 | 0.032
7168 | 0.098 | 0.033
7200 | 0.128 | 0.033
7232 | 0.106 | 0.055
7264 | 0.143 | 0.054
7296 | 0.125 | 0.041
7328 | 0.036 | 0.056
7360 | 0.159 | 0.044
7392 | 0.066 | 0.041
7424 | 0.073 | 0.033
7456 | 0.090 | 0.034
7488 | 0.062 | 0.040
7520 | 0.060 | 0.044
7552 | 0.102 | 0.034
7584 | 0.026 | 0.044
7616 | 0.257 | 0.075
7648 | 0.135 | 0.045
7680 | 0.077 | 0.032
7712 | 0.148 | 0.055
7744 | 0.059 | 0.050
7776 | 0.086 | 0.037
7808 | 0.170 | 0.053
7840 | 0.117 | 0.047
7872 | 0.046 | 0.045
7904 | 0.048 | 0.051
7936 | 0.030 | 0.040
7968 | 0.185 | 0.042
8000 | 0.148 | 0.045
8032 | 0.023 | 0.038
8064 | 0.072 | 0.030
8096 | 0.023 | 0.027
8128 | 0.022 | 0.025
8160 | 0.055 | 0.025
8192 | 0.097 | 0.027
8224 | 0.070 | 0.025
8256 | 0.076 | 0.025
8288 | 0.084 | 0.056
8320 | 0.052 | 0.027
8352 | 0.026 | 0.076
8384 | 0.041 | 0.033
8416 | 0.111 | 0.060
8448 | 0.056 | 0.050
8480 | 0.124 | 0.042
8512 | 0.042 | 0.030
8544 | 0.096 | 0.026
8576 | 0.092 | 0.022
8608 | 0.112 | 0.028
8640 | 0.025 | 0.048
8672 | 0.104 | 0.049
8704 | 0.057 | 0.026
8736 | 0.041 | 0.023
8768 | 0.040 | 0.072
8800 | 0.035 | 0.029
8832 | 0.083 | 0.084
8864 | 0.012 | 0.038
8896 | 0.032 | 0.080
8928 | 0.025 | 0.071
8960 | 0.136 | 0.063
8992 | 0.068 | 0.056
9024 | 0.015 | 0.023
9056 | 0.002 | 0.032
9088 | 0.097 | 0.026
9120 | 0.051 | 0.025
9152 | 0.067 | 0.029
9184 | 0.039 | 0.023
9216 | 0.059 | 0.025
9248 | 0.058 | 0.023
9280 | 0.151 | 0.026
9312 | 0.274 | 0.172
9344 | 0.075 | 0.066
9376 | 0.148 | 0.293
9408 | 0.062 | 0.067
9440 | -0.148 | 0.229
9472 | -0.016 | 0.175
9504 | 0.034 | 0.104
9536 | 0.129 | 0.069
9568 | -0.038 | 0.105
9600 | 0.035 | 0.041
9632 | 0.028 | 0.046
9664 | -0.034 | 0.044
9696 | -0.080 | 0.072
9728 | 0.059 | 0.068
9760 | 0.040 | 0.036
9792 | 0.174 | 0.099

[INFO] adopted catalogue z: 1.49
